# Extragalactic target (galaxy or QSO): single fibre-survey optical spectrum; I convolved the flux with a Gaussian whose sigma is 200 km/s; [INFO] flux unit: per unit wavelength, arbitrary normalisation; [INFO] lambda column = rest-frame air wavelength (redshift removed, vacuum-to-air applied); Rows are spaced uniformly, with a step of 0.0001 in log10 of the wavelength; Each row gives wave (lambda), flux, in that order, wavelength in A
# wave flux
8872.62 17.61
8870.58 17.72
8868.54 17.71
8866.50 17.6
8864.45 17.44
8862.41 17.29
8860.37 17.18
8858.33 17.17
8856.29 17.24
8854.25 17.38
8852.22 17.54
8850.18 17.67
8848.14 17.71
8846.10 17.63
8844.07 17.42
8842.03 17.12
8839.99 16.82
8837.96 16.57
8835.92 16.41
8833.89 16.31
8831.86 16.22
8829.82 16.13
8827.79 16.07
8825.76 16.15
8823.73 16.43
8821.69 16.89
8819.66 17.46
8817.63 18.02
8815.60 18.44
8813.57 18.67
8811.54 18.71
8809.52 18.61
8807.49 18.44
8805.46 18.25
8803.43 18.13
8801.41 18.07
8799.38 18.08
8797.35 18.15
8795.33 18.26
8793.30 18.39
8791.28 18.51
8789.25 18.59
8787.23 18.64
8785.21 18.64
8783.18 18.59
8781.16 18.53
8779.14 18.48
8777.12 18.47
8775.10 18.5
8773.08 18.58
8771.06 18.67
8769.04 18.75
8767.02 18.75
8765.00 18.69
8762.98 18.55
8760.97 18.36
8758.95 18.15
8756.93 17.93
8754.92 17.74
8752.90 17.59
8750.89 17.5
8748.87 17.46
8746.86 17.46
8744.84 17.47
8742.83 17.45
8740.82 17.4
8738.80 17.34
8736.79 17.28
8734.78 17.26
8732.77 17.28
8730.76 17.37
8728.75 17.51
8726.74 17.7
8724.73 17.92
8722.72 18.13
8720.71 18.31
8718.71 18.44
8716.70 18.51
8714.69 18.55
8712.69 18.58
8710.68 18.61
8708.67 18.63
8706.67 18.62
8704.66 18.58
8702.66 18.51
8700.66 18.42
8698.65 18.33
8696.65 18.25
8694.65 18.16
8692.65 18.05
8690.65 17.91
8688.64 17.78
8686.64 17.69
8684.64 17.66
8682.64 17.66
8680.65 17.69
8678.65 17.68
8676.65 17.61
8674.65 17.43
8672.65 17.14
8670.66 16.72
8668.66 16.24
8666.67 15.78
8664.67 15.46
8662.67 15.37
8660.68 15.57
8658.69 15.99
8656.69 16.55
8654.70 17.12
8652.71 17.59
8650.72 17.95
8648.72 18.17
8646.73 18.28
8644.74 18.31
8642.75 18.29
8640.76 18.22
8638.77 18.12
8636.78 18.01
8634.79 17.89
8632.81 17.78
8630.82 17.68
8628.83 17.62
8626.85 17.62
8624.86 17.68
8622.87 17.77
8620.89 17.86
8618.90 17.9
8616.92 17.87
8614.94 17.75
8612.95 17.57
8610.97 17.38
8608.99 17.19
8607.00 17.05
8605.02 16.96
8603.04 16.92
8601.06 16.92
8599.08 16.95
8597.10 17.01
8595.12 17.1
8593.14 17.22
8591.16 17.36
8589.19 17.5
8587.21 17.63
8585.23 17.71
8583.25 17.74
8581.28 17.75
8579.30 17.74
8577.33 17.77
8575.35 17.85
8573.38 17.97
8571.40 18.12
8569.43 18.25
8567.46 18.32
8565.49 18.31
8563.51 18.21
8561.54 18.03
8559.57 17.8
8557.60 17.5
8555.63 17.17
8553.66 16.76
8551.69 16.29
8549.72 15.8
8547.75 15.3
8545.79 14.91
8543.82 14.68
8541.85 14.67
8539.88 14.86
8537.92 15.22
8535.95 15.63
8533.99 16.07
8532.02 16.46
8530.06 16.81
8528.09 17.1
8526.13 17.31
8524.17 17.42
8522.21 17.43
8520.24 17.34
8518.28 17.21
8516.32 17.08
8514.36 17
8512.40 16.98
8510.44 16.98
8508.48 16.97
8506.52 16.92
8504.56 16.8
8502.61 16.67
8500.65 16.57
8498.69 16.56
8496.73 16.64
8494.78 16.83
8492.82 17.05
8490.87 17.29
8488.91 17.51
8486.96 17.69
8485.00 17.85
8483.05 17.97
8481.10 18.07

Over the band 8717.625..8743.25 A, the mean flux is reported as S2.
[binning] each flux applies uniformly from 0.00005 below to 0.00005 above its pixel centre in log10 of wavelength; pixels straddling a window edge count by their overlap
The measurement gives 17.7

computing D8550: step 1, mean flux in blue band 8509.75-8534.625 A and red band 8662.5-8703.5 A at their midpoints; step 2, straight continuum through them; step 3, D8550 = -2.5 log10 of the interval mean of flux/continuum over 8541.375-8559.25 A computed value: 0.07 mag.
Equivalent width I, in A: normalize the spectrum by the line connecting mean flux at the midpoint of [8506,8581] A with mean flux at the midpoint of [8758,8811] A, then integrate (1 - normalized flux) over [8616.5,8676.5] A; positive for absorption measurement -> 0.81 A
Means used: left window 16.9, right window 18.5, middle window 17.3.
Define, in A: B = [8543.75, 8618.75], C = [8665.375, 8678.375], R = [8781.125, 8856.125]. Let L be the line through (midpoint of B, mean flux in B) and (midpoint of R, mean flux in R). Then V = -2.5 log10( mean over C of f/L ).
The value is 0.04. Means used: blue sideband 17.3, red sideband 17.6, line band 16.8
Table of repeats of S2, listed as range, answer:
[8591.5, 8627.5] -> 17.4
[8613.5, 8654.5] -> 17.9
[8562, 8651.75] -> 17.7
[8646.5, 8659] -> 17.4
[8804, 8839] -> 17.3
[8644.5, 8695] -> 17.2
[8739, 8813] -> 18.2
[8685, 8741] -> 18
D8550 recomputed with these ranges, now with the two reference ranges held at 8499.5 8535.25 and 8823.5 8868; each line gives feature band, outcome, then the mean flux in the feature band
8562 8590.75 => -0.06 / 17.9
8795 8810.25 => -0.08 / 18.2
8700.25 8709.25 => -0.10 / 18.6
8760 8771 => -0.10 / 18.6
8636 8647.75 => -0.08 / 18.2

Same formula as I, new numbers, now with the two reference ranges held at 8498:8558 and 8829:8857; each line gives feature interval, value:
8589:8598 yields -0.4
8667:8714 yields -3.2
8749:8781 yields -2.7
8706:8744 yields -2.5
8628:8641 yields -1.0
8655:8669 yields 0.7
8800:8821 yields -1.6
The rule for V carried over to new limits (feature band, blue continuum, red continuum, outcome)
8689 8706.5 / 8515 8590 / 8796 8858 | -0.06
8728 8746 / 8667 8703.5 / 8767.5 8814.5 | 0.04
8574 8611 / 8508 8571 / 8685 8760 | -0.02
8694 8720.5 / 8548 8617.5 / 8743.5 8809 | -0.03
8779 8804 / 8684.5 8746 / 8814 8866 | -0.06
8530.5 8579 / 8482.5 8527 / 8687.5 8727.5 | 0.04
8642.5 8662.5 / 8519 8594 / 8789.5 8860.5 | -0.01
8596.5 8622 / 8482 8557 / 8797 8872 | -0.03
